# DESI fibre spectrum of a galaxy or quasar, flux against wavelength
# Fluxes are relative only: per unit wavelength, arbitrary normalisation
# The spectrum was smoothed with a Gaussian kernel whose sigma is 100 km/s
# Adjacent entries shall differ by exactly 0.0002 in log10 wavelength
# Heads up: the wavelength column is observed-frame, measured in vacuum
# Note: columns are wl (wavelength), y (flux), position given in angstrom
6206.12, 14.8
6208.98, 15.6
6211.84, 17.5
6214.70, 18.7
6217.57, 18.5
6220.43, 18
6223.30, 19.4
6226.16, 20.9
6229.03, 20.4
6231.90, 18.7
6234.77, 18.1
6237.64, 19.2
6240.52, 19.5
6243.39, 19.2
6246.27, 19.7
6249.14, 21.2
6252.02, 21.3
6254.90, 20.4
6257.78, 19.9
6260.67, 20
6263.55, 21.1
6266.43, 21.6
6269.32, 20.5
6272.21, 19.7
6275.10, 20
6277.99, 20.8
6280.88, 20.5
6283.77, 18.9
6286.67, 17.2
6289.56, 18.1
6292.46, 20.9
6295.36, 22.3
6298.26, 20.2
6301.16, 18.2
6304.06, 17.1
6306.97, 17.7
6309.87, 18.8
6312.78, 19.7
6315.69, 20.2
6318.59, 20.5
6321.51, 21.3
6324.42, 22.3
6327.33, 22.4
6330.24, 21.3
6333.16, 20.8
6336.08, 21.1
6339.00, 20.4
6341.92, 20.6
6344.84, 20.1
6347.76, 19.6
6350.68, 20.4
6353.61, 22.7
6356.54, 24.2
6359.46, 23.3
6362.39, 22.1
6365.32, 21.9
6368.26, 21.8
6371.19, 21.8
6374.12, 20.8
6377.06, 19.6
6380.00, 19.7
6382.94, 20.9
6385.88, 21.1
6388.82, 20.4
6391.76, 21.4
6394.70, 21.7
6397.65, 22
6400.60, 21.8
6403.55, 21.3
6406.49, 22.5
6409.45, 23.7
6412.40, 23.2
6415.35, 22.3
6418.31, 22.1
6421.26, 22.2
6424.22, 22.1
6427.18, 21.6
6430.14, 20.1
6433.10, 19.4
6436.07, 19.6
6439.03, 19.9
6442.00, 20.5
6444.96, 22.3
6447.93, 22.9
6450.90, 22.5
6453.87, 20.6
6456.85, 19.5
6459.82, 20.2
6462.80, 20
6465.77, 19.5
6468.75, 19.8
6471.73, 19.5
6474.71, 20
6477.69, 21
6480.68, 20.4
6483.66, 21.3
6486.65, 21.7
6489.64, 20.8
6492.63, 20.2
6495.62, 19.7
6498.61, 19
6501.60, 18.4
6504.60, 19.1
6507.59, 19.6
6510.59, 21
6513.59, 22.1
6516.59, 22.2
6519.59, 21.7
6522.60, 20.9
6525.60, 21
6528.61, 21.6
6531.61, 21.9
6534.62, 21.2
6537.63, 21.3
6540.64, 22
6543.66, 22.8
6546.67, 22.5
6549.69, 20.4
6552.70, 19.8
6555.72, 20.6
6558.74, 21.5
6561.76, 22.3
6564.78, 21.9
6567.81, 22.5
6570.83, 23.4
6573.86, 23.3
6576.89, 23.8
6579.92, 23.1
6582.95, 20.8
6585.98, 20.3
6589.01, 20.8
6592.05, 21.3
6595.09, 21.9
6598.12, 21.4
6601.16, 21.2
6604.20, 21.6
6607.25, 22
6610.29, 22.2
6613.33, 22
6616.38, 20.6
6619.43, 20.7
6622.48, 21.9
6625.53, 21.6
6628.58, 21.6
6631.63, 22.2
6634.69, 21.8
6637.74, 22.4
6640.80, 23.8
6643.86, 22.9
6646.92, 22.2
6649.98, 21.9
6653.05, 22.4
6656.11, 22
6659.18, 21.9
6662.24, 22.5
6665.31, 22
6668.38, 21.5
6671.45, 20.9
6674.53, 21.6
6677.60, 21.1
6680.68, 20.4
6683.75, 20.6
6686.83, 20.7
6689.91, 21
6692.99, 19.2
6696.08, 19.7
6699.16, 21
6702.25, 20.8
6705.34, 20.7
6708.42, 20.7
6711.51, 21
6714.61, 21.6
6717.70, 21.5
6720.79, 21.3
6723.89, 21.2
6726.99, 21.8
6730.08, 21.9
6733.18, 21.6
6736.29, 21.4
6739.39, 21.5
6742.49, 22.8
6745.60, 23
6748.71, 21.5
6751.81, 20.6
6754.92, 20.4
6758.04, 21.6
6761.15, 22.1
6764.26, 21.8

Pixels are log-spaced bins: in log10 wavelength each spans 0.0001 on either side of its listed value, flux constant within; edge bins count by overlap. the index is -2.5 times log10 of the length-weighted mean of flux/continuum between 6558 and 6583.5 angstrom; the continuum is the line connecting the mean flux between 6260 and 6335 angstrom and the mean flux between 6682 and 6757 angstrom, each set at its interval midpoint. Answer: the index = -0.09 mag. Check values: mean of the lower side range 20.1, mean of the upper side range 21.1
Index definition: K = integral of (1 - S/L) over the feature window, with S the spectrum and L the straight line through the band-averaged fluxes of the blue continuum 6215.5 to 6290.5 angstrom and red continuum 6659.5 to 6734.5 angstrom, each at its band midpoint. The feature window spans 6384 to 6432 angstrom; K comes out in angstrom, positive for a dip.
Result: -3.8 angstrom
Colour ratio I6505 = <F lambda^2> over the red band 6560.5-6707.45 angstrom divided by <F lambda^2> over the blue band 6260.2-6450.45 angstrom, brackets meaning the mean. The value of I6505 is 1.1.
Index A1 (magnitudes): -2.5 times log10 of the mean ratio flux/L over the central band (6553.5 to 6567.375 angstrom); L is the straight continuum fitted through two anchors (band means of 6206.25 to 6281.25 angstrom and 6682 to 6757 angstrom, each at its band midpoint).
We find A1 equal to -0.05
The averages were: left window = 19.5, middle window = 21.5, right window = 21.1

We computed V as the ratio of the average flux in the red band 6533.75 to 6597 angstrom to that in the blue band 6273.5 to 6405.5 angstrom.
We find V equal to 1.1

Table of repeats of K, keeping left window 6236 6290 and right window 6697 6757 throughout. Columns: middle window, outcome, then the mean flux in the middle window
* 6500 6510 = 0.72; 19.2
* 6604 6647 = -1.86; 22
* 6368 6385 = -0.33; 20.7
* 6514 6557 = -1.35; 21.4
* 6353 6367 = -1.78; 22.8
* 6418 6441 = -0.38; 20.8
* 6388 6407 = -1.13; 21.6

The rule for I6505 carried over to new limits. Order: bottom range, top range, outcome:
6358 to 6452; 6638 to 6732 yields 1.08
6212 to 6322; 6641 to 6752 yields 1.25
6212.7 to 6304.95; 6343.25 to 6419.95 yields 1.14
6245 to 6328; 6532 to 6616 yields 1.19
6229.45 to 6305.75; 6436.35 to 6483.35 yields 1.10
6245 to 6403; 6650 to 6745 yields 1.16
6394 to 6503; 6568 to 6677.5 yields 1.10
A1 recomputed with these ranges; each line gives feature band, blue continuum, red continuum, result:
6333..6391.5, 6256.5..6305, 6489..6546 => -0.05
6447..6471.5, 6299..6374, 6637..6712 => 0.03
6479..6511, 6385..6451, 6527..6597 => 0.08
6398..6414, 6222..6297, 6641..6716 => -0.10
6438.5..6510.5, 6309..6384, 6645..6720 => 0.04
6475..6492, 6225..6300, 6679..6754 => -0.02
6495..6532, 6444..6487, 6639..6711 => 0.01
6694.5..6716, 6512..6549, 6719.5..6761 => 0.04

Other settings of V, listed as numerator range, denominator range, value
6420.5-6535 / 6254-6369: 1.01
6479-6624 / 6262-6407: 1.03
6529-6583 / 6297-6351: 1.09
